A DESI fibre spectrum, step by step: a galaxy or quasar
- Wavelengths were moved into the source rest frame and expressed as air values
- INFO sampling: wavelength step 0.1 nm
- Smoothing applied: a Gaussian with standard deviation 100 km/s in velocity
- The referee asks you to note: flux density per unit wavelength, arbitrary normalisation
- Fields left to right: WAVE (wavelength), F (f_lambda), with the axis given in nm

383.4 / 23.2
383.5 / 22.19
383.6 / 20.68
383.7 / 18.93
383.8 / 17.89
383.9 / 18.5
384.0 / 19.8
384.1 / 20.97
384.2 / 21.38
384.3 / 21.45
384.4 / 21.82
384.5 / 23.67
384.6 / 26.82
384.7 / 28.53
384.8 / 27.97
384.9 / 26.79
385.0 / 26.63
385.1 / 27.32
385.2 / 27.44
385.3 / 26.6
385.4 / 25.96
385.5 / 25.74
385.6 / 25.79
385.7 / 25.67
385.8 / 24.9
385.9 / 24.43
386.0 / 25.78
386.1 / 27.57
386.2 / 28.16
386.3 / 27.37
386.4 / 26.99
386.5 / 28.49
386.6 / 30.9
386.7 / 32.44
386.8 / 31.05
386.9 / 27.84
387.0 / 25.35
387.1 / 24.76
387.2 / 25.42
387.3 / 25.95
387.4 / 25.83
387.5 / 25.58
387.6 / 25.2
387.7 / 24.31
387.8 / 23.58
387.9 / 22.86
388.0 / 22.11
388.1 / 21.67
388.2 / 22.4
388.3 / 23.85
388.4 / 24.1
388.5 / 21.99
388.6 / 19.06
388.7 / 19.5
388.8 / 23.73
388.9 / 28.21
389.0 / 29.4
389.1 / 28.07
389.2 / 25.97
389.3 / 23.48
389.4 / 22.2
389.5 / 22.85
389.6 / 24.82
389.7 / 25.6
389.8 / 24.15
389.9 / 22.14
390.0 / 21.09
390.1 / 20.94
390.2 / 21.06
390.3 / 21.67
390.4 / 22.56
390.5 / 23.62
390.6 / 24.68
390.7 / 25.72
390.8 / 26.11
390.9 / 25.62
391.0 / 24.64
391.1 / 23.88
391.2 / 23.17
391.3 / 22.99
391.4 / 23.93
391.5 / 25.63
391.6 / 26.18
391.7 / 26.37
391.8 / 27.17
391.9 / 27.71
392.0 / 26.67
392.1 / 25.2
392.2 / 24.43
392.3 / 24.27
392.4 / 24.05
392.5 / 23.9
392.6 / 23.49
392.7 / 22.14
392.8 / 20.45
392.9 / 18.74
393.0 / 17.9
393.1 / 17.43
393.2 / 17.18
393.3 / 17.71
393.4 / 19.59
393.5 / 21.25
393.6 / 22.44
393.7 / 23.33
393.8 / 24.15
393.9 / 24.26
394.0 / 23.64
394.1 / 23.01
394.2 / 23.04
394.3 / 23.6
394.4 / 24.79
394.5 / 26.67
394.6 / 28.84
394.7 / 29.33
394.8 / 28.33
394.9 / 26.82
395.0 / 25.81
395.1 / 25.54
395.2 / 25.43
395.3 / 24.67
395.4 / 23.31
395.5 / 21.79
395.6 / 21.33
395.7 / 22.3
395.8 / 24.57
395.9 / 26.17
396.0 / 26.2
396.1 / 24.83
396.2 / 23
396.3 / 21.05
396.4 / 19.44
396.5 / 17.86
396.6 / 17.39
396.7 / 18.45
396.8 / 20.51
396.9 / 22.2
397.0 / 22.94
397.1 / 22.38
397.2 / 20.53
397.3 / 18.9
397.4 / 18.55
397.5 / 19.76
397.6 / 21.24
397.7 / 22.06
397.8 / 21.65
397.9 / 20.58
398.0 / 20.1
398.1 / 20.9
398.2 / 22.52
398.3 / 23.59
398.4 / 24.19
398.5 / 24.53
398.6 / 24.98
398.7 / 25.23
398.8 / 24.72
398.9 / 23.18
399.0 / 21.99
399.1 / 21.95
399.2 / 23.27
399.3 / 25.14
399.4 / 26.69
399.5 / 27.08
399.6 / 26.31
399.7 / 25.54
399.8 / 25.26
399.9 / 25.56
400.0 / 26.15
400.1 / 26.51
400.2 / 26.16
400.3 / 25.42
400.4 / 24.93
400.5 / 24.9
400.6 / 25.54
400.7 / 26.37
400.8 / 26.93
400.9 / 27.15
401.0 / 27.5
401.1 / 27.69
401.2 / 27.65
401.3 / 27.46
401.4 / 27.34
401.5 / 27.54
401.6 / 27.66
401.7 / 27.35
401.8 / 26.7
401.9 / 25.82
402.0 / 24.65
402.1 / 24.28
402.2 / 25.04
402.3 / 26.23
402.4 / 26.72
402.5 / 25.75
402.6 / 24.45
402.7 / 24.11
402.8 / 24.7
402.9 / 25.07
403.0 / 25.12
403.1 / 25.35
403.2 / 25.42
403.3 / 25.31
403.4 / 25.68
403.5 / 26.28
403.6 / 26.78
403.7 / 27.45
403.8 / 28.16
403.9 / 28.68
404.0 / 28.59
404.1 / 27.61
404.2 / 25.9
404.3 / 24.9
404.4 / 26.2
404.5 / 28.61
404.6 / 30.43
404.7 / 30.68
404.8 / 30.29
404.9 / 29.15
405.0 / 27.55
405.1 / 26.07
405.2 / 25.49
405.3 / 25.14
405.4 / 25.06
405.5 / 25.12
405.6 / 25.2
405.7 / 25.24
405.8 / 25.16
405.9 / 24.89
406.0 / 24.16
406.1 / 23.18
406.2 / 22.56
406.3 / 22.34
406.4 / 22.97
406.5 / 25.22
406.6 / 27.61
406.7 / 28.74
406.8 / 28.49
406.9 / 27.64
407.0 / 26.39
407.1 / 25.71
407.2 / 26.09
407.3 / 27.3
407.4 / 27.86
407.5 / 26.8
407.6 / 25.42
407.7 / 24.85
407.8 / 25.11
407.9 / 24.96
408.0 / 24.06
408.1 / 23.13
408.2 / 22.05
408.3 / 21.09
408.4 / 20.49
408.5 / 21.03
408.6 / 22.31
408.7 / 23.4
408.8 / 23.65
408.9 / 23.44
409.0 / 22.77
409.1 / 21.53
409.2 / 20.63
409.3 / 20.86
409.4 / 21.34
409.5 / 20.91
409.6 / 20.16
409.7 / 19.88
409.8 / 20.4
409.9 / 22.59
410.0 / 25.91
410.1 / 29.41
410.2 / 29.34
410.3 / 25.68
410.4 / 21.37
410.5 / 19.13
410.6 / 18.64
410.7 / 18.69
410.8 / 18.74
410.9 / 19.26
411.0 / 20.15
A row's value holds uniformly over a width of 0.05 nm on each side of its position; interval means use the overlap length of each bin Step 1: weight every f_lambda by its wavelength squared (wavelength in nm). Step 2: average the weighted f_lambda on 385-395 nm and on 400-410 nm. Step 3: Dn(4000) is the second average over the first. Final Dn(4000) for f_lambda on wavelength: 1.1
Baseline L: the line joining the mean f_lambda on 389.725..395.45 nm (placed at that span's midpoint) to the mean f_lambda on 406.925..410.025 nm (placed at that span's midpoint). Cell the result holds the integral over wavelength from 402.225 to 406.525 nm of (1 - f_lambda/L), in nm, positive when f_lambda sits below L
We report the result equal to -0.48 nm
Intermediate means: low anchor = 23.7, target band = 26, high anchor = 23.3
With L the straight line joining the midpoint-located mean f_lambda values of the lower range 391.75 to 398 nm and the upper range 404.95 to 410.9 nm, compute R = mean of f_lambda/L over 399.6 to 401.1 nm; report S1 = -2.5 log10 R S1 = -0.13 mag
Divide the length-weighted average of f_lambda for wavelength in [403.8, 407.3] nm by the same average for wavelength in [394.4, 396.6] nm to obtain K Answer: 1.1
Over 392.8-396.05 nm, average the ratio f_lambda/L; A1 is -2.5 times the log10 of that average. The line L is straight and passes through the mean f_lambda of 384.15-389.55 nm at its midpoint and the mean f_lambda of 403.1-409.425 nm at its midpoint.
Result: 0.09 mag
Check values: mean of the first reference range 25.4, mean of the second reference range 25.4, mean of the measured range 23.4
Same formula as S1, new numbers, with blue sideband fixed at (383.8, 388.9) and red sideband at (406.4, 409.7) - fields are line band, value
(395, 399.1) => 0.10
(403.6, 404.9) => -0.16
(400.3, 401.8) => -0.11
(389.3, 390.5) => 0.10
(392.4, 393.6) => 0.22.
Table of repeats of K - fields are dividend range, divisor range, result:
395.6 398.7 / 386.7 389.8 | 0.88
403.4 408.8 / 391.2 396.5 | 1.09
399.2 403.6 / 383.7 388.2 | 1.03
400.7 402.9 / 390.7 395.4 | 1.10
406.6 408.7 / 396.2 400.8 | 1.09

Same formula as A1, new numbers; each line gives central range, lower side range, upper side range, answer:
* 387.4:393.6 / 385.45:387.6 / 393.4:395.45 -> 0.109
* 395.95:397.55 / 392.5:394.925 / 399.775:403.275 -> 0.154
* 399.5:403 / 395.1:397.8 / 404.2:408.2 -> -0.095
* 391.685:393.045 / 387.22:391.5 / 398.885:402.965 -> 0.029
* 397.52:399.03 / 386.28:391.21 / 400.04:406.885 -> 0.134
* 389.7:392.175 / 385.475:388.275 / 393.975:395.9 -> 0.050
